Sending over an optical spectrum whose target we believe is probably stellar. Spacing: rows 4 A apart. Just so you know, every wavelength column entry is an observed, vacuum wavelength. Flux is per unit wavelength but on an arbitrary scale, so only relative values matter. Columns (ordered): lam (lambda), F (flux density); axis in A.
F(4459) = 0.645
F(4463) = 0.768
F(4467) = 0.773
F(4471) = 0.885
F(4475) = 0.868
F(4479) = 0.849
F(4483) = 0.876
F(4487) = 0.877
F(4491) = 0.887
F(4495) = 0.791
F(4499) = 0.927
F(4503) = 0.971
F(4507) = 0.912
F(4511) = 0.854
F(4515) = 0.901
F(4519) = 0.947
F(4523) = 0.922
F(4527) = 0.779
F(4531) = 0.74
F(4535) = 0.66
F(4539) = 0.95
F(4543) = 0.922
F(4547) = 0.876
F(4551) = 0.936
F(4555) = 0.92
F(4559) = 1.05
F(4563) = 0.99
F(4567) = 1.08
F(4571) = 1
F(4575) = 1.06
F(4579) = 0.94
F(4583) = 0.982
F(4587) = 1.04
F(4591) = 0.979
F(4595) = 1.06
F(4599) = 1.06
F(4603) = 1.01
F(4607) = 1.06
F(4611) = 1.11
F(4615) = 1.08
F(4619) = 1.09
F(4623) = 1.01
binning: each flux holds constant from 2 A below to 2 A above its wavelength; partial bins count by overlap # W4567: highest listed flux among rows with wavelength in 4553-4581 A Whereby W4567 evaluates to 1.08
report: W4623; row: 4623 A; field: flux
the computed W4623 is 1.01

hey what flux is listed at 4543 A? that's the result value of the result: 0.922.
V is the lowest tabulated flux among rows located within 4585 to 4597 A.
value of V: 0.979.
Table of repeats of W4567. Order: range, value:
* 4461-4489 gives 0.885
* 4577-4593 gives 1.04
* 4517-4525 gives 0.947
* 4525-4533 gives 0.779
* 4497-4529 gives 0.971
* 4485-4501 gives 0.927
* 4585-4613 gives 1.11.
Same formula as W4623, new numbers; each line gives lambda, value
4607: 1.06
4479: 0.849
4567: 1.08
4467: 0.773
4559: 1.05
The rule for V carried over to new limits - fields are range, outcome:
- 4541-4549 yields 0.876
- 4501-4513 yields 0.854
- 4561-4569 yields 0.99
